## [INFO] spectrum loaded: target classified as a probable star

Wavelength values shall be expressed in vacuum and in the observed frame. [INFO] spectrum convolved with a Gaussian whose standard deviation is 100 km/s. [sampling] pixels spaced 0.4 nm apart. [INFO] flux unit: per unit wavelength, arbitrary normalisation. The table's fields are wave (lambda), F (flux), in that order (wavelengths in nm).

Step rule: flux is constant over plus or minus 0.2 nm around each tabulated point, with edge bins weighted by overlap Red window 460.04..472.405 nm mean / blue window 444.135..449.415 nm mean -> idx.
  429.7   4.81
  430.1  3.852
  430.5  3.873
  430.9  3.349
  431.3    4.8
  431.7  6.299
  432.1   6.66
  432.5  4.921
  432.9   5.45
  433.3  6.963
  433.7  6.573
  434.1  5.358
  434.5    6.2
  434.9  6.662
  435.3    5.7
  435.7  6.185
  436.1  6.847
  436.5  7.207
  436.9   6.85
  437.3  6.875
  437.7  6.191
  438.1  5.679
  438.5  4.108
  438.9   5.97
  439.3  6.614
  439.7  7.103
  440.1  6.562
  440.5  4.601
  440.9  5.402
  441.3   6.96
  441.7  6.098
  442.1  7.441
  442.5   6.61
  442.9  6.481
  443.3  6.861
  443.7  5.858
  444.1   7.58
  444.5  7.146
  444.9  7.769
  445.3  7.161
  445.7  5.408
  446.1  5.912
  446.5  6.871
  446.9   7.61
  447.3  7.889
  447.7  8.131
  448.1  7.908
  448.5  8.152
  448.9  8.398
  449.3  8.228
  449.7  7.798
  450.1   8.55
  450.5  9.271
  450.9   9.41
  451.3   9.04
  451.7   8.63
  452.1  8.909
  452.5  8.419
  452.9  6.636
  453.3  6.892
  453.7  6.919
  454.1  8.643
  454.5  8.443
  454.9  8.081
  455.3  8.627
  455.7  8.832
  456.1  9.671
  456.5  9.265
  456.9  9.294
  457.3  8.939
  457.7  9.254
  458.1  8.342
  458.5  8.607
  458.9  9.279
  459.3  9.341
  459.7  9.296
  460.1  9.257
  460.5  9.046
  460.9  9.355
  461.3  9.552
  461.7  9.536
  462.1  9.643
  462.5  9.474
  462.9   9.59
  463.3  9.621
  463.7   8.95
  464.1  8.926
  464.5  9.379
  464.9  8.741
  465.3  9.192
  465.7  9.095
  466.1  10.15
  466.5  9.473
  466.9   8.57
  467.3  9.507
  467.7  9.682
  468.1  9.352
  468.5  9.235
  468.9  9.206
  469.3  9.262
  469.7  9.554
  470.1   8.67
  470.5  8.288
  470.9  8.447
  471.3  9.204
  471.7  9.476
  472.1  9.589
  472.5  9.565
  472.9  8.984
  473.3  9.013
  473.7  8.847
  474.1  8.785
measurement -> 1.2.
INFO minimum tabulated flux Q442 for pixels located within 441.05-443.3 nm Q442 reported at 6.098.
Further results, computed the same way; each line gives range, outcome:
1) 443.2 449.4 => 5.408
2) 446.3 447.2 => 6.871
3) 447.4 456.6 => 6.636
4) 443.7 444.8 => 5.858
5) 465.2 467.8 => 8.57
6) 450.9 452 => 8.63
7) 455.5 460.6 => 8.342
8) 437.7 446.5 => 4.108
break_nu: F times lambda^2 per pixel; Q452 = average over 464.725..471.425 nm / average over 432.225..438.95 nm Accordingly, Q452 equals 1.73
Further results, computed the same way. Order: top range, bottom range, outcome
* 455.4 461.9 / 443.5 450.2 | 1.30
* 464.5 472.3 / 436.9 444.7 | 1.64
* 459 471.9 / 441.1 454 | 1.33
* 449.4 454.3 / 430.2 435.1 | 1.62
